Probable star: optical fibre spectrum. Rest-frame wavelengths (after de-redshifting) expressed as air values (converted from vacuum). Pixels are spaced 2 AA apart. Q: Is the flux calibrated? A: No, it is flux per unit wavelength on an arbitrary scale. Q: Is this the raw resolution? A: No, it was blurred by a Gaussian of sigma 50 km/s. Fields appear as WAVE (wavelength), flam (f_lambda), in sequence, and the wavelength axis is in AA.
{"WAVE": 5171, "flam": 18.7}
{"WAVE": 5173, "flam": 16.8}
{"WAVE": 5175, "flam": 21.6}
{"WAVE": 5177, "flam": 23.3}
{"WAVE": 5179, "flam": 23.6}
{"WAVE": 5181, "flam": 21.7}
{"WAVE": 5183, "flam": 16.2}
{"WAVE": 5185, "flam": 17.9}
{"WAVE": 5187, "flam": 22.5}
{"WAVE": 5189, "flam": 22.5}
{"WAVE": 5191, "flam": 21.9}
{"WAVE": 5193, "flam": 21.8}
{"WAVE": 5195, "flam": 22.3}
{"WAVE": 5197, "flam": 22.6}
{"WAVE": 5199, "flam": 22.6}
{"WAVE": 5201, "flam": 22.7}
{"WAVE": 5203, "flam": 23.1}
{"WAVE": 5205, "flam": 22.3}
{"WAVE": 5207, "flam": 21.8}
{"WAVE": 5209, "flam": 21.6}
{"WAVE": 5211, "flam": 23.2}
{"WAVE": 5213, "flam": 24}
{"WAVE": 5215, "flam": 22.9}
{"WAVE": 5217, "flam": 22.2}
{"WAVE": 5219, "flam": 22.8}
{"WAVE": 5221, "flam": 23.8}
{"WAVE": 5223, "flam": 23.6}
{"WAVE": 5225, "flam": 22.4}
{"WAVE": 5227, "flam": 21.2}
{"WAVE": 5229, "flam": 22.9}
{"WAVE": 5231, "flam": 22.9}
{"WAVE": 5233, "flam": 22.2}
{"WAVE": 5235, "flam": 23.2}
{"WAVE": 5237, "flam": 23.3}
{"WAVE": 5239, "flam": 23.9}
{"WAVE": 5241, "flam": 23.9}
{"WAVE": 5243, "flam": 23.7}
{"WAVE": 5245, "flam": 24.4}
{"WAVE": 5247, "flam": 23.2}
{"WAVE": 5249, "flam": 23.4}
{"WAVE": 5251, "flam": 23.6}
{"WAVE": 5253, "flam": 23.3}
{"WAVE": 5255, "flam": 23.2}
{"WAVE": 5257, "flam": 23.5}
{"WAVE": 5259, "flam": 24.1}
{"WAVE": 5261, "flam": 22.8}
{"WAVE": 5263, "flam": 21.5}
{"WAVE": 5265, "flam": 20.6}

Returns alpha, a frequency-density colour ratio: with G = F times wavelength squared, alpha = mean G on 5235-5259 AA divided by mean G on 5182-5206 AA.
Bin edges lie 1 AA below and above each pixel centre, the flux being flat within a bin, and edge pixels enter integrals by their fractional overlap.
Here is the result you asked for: 1.12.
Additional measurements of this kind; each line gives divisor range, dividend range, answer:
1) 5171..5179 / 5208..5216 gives 1.12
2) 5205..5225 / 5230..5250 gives 1.04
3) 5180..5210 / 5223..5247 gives 1.09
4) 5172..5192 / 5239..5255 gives 1.16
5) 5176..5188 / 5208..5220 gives 1.11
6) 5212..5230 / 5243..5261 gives 1.04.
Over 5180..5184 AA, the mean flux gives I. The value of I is 18.9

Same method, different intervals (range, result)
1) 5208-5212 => 22.4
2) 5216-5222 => 22.9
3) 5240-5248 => 23.8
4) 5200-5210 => 22.3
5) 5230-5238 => 22.9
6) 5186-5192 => 22.3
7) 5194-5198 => 22.5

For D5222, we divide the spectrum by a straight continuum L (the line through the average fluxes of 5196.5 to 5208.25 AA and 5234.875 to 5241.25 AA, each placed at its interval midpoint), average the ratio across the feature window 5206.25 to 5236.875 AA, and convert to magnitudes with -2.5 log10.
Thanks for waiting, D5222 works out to 0.02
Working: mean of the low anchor 22.5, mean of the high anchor 23.6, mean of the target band 22.7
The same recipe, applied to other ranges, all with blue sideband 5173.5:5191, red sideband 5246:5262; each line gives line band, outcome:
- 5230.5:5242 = -0.02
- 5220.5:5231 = -0.01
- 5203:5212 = -0.02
